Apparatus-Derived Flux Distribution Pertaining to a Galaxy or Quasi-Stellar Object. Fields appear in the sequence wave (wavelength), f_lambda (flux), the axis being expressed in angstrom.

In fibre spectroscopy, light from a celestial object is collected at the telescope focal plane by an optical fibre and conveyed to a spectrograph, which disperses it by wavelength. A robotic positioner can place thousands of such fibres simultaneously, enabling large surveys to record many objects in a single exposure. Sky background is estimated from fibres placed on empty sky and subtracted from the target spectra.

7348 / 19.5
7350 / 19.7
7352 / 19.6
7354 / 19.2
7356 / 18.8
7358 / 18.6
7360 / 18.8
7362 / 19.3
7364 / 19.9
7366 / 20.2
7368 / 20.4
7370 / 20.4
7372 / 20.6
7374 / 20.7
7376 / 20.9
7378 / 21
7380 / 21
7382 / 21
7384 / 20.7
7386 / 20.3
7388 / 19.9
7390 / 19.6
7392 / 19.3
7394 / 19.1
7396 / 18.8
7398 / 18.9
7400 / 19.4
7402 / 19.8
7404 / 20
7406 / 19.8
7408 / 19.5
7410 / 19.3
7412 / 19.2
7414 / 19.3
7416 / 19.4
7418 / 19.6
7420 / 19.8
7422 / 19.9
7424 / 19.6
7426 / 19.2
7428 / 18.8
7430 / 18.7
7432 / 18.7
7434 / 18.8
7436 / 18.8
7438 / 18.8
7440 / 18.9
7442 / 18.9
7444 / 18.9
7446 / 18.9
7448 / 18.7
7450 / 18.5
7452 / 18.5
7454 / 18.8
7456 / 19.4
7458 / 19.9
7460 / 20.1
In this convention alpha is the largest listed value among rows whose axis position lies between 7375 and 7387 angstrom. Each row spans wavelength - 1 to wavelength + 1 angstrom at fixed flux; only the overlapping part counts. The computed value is 21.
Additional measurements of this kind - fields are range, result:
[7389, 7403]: 19.8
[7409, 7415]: 19.3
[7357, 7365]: 19.9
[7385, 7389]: 20.3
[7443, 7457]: 19.4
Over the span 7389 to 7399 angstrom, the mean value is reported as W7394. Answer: 19.1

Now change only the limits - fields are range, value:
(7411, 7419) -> 19.4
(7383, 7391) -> 20.1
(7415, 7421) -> 19.6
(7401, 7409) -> 19.8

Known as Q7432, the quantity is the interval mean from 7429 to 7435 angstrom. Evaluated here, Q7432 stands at 18.7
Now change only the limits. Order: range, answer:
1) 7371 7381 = 20.8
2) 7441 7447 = 18.9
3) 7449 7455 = 18.6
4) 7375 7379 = 20.9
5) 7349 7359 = 19.2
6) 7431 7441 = 18.8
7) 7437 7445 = 18.9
